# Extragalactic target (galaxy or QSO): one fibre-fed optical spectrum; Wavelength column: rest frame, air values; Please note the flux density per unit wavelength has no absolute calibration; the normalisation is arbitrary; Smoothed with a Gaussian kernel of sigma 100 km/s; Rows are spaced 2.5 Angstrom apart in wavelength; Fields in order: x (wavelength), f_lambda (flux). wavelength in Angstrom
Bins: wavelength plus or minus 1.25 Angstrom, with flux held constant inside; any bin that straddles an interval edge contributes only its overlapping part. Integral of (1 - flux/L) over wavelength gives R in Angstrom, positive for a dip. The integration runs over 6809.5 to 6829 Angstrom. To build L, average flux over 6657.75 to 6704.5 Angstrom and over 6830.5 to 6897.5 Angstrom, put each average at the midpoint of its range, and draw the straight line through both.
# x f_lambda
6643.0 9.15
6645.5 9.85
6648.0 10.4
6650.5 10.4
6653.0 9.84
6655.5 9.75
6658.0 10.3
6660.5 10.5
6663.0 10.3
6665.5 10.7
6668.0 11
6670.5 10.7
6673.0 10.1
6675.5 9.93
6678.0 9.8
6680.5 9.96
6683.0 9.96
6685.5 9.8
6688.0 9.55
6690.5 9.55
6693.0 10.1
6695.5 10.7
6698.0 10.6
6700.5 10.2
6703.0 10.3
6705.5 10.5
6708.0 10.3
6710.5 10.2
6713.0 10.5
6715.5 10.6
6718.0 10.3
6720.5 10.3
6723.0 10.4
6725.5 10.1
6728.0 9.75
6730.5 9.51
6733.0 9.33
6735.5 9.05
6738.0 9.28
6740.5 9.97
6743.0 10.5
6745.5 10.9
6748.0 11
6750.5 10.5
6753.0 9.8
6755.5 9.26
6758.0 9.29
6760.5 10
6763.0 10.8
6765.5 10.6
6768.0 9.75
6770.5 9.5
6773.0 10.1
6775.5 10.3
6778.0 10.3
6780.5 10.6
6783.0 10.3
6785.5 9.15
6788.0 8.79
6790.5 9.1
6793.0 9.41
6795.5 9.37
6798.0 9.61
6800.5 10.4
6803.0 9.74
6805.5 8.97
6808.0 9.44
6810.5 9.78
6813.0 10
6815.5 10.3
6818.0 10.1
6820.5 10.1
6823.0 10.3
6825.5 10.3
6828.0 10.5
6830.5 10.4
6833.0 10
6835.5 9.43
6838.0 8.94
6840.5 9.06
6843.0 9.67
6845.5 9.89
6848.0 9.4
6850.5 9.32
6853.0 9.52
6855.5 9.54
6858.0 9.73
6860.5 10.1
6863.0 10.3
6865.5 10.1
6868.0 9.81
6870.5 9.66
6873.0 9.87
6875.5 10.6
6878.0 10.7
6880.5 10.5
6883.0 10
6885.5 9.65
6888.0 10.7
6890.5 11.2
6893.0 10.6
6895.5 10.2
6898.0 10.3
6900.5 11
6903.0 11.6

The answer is -0.3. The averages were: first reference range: 10.2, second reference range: 9.95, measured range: 10.2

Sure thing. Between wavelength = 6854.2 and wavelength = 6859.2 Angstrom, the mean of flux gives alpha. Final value 9.63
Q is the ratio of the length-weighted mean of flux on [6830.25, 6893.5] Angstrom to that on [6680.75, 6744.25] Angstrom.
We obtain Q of 0.99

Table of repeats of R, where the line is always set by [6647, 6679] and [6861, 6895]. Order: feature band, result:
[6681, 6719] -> 0.3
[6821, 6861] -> 2.0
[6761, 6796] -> 1.4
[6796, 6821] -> 1.1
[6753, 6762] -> 0.6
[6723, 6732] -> 0.4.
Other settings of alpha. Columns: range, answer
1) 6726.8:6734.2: 9.53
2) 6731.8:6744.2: 9.62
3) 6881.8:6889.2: 10.1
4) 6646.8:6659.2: 10.1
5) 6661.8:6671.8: 10.7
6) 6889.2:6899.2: 10.6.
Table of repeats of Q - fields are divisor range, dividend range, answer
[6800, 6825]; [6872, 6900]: 1.05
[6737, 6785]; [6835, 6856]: 0.93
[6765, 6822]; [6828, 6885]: 1.01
